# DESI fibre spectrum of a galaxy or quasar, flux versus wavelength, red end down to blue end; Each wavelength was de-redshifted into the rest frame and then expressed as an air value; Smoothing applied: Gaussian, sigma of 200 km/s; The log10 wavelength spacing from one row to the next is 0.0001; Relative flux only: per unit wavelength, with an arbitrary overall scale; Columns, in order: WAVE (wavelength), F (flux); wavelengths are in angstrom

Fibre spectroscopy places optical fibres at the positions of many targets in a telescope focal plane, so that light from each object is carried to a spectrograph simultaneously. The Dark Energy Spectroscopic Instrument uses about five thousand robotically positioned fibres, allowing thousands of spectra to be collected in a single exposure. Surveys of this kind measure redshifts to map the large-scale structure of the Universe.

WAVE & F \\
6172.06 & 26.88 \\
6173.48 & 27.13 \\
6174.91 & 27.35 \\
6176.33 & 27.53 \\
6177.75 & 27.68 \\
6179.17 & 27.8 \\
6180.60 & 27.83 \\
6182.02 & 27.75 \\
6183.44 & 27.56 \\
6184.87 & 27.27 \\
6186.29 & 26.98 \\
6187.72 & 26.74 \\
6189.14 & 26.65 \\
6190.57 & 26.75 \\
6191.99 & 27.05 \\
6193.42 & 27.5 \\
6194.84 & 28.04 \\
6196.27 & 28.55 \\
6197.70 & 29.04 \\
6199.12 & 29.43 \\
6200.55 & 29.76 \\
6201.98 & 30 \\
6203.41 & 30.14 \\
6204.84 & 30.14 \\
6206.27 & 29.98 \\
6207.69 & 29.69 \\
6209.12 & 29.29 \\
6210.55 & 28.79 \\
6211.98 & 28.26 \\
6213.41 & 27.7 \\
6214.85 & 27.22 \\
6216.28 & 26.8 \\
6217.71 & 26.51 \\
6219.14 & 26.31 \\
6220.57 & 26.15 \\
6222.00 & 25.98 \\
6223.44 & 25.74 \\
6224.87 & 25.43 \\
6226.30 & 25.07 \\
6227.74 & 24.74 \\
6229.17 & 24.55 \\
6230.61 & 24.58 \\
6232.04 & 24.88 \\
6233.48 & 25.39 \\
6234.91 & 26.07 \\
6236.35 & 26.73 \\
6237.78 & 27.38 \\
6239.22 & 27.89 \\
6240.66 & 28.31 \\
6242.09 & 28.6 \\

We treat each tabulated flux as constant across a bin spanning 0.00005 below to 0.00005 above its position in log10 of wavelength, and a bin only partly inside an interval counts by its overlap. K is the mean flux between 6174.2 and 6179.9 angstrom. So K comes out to 27.6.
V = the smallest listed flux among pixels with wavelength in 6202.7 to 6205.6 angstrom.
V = 30.14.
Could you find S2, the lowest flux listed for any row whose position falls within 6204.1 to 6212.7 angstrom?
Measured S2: 28.26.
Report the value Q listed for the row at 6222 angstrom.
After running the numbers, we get 25.98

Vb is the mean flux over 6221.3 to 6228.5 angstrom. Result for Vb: 25.4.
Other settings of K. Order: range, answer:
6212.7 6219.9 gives 26.9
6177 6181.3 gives 27.8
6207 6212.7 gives 29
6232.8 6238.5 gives 26.4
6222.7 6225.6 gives 25.6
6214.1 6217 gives 27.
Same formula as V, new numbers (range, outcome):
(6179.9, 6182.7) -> 27.75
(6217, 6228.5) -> 24.74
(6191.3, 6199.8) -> 27.05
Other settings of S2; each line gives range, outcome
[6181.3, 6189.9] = 26.65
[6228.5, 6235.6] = 24.55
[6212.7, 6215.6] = 27.22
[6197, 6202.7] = 29.04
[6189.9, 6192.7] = 26.75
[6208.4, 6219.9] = 26.31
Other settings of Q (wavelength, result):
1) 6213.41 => 27.7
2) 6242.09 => 28.6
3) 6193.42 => 27.5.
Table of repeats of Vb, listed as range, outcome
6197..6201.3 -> 29.4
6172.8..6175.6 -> 27.2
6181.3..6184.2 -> 27.7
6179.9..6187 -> 27.5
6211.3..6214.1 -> 28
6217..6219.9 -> 26.4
